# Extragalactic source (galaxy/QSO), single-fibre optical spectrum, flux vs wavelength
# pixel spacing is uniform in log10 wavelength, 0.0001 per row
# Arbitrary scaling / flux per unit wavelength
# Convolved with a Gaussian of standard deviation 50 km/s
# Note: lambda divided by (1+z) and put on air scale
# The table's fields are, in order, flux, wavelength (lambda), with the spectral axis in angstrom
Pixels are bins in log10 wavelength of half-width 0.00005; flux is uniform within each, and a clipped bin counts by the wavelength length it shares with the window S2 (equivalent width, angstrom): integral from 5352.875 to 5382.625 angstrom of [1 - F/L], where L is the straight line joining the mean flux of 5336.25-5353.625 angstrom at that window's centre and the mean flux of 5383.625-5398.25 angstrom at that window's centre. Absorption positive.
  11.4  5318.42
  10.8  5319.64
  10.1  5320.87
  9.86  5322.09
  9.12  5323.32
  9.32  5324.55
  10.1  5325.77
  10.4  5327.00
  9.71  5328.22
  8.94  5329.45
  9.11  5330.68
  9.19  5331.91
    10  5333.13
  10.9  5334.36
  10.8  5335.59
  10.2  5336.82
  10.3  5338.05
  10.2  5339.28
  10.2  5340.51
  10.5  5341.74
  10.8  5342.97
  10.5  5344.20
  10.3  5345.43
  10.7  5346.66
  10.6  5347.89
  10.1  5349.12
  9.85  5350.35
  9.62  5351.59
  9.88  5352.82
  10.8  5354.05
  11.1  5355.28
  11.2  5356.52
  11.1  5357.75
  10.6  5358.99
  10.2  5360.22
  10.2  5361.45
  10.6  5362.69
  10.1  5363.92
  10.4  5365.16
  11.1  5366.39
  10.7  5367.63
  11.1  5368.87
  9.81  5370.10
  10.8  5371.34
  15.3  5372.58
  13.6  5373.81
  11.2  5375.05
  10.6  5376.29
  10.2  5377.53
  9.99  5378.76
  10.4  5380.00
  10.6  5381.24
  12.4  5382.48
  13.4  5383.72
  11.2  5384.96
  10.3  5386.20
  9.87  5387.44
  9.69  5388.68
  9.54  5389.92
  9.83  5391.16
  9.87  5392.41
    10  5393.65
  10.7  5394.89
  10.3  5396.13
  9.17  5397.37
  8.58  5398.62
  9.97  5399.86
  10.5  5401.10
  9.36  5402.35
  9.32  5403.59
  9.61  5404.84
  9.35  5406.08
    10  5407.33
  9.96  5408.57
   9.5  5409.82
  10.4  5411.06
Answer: -2.1 angstrom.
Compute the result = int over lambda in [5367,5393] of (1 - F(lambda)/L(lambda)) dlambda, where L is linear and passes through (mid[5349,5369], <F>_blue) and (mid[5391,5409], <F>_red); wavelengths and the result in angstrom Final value -2.2 angstrom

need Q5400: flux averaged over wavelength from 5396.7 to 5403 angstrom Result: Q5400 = 9.52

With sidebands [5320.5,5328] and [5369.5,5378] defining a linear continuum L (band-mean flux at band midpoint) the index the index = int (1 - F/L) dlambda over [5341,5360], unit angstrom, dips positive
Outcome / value 0.5 angstrom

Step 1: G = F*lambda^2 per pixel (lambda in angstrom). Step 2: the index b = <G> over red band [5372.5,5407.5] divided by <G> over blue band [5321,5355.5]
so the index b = 1.05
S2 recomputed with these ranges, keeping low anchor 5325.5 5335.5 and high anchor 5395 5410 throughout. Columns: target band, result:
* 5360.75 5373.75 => -1.82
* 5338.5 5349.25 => -0.70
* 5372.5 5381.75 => -1.47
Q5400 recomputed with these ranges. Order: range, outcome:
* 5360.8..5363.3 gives 10.4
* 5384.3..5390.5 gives 10.1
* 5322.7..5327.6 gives 9.72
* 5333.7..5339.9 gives 10.5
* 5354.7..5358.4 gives 11.1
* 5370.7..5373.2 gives 13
